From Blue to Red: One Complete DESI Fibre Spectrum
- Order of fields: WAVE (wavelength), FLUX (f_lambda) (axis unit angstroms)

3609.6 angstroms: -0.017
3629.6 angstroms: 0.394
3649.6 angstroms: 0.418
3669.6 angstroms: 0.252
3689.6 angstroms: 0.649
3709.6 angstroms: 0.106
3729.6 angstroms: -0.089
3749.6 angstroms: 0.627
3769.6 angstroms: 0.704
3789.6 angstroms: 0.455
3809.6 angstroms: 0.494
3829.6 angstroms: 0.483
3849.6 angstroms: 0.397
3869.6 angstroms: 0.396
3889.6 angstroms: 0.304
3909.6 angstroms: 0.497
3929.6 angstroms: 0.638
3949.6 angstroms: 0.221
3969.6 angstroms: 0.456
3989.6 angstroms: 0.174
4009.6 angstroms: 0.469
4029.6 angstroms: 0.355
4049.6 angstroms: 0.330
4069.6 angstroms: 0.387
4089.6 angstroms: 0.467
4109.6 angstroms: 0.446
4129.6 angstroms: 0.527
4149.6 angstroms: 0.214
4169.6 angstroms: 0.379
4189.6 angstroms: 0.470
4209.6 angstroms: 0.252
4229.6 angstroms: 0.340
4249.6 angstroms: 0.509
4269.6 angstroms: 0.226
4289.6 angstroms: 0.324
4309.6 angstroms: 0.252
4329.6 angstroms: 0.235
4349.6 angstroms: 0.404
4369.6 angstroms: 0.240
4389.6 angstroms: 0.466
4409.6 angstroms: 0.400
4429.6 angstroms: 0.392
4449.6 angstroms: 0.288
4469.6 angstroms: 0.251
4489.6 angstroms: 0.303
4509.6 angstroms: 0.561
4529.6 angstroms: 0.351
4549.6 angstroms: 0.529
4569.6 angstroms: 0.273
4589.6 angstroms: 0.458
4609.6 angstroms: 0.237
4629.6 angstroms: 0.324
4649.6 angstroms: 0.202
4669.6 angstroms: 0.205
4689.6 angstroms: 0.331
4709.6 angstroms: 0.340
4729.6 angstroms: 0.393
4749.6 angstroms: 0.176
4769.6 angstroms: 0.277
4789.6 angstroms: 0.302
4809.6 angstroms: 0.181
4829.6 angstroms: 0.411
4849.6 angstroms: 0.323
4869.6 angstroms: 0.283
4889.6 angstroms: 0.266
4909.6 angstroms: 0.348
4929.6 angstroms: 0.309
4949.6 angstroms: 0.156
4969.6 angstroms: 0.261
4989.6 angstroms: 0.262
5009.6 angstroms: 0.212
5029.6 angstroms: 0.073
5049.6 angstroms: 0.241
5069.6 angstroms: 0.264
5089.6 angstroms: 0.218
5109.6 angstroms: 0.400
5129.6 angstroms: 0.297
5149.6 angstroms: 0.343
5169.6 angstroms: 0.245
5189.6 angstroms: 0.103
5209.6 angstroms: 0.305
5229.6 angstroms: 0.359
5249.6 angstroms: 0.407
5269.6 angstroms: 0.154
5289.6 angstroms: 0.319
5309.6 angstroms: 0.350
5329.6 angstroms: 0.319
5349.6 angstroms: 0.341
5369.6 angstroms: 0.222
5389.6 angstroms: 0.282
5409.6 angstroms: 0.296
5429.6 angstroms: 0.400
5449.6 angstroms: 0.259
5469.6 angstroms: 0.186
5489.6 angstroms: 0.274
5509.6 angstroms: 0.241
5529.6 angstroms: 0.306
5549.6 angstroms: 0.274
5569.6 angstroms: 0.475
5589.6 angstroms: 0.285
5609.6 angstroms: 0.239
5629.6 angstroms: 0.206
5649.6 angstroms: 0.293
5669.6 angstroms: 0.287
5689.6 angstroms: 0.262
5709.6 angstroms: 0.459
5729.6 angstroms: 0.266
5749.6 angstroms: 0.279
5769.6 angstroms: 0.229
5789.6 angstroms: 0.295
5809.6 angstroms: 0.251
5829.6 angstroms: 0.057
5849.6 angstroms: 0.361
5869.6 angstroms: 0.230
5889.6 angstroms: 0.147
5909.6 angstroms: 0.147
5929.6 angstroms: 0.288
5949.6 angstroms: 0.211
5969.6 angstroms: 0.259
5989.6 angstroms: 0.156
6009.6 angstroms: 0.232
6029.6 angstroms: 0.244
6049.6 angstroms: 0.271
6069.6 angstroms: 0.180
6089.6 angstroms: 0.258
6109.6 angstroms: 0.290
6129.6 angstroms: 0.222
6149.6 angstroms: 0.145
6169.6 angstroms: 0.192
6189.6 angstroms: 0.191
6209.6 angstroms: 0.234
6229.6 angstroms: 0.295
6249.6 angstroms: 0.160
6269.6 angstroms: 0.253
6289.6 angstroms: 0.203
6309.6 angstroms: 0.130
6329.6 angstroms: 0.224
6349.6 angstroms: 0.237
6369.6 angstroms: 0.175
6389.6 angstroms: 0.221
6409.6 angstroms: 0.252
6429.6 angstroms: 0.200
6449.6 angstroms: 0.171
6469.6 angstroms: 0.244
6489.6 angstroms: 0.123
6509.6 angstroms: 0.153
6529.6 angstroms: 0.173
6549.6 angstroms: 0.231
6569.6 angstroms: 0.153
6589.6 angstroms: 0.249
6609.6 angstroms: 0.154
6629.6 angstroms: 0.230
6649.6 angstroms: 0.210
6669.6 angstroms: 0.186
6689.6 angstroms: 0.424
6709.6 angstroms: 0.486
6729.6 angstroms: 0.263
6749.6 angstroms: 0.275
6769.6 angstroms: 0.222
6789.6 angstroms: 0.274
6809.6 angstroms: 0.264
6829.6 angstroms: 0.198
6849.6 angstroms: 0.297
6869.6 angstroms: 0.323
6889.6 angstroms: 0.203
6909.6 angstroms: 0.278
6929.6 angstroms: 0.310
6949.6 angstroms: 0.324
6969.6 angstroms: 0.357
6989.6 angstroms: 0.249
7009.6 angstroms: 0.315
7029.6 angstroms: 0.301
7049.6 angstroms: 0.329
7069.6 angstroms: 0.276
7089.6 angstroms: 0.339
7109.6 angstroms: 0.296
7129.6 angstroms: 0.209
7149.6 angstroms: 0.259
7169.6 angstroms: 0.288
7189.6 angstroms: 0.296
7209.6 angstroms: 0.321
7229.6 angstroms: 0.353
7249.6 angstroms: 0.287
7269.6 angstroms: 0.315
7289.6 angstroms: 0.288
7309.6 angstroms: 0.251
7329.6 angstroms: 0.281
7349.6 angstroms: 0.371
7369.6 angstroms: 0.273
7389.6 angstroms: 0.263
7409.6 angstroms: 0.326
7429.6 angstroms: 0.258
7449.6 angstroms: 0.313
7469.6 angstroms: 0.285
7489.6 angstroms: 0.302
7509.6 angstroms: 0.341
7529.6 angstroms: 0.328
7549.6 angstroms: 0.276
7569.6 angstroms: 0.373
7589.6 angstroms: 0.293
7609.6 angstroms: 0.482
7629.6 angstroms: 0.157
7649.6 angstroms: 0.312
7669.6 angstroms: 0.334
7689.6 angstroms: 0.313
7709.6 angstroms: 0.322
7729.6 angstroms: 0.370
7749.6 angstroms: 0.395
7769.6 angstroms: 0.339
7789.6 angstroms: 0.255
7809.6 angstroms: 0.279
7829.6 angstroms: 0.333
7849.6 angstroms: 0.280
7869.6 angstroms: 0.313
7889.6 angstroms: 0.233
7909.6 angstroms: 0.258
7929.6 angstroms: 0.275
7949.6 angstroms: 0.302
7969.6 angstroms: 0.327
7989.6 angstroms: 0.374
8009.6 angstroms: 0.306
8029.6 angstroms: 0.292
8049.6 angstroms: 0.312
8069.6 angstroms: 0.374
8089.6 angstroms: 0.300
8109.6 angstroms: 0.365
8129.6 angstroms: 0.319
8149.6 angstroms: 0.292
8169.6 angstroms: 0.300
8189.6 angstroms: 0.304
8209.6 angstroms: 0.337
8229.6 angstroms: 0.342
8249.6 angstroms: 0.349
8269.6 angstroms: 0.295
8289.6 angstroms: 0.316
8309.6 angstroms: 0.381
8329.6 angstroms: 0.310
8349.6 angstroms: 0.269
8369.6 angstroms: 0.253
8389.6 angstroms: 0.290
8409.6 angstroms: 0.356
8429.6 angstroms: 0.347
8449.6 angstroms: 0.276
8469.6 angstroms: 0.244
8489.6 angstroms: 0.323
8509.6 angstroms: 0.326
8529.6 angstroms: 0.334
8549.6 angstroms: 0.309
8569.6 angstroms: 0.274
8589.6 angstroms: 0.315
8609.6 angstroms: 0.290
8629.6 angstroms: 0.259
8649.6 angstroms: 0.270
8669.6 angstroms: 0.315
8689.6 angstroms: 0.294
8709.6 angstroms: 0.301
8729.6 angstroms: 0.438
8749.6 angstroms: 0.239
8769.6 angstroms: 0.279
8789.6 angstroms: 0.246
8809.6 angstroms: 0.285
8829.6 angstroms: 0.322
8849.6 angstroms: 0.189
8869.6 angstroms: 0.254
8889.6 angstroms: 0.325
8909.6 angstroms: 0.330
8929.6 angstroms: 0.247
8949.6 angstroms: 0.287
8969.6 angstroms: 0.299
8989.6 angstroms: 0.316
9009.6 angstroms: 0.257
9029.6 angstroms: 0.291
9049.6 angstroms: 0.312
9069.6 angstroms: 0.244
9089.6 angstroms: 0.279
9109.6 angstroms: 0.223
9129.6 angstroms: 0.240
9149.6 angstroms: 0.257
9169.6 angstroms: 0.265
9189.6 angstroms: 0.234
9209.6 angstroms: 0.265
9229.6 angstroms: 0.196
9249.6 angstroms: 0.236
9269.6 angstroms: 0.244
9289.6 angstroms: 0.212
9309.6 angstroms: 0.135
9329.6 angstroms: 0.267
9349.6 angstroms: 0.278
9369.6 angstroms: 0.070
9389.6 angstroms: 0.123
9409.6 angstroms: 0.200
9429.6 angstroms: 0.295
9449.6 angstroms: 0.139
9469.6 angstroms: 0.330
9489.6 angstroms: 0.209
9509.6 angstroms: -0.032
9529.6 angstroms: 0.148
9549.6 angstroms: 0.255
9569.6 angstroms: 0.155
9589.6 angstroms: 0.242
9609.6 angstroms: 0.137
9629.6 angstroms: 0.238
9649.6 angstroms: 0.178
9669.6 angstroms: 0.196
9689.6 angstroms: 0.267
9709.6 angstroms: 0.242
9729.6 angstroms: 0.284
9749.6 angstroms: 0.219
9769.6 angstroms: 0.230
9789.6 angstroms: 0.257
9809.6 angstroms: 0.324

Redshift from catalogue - 0.80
